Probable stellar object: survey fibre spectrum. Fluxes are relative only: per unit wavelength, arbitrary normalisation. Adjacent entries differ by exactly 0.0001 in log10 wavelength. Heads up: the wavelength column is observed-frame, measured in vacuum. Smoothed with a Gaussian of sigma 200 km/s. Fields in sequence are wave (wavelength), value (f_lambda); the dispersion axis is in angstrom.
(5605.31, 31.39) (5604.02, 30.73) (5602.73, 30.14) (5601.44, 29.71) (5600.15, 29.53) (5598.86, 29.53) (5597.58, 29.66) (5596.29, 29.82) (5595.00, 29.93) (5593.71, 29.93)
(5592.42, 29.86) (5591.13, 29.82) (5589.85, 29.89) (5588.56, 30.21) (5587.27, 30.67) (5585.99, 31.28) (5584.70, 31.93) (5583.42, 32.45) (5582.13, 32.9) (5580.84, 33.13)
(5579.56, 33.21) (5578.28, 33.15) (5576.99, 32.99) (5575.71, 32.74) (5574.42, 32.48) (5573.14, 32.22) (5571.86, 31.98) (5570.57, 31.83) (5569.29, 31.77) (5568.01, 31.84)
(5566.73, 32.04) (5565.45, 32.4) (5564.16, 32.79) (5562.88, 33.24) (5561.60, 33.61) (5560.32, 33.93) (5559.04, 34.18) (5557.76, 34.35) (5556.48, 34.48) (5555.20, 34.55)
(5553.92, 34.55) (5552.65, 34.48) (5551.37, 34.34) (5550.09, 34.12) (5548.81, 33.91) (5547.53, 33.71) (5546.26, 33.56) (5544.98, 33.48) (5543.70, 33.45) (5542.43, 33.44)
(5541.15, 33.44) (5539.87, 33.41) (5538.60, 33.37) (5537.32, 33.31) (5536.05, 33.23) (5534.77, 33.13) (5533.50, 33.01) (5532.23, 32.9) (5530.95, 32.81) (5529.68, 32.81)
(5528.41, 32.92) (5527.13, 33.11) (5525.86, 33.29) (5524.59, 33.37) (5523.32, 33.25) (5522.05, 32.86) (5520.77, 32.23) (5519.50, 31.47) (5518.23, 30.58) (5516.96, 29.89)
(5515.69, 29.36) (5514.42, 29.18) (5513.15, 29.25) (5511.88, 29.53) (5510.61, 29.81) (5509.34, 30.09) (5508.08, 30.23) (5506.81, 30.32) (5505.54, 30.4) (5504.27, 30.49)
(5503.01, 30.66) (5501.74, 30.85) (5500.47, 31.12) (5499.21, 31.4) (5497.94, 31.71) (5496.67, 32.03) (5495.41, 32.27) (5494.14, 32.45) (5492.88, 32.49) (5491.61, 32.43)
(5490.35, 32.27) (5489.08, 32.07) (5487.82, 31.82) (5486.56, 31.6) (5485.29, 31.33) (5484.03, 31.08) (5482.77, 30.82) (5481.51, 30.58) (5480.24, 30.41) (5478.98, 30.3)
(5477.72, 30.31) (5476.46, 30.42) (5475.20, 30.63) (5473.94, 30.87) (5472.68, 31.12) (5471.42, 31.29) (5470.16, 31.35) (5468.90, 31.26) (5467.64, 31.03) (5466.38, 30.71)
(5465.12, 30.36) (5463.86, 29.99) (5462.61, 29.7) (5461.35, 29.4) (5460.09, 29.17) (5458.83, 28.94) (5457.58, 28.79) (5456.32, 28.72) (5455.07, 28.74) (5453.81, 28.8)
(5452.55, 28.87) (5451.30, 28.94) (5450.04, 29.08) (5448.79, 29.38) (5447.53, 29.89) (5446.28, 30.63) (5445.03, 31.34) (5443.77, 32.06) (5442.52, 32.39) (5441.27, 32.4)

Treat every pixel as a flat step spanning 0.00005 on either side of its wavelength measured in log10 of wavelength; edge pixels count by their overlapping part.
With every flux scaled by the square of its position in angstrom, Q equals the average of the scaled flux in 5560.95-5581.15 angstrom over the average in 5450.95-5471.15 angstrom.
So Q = 1.14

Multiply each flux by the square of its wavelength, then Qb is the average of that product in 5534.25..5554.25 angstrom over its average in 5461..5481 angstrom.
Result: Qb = 1.1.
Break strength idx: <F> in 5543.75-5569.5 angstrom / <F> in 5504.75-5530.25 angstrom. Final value 1.08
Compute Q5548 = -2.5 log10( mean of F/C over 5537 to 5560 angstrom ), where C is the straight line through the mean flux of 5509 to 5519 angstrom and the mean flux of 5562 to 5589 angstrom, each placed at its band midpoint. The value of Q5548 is -0.09 mag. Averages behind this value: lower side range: 29.7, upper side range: 32.3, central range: 33.9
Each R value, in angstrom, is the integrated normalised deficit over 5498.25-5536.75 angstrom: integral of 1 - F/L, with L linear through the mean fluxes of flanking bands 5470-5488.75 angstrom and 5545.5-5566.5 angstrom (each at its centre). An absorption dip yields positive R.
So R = 1.1 angstrom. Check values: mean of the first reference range 30.9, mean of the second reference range 33.8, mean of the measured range 31.5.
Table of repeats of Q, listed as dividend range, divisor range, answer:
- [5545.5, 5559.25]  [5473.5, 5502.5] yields 1.12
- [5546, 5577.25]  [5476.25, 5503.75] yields 1.09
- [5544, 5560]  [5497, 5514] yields 1.14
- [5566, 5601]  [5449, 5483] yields 1.09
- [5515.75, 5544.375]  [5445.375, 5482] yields 1.12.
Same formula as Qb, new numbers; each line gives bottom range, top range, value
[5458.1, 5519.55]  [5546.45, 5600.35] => 1.08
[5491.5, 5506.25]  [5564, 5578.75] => 1.05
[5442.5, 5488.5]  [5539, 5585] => 1.14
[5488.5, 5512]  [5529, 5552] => 1.09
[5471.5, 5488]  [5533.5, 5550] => 1.11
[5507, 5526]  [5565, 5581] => 1.07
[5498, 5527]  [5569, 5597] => 1.05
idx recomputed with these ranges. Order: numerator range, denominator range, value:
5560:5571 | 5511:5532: 1.03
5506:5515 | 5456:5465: 1.02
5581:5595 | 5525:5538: 0.94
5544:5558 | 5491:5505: 1.08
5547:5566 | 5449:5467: 1.16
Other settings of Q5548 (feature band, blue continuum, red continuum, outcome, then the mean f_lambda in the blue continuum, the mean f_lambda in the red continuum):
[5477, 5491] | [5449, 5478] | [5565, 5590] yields -0.03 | 29.9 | 32.1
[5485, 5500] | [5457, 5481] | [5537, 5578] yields -0.03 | 30.3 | 33.3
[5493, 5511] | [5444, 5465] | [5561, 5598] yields -0.03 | 29.5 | 31.7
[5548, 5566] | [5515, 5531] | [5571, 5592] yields -0.06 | 32.1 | 31.9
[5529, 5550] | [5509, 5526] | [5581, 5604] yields -0.09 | 31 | 30.5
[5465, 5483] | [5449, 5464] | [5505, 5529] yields -0.04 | 29.1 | 31.1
